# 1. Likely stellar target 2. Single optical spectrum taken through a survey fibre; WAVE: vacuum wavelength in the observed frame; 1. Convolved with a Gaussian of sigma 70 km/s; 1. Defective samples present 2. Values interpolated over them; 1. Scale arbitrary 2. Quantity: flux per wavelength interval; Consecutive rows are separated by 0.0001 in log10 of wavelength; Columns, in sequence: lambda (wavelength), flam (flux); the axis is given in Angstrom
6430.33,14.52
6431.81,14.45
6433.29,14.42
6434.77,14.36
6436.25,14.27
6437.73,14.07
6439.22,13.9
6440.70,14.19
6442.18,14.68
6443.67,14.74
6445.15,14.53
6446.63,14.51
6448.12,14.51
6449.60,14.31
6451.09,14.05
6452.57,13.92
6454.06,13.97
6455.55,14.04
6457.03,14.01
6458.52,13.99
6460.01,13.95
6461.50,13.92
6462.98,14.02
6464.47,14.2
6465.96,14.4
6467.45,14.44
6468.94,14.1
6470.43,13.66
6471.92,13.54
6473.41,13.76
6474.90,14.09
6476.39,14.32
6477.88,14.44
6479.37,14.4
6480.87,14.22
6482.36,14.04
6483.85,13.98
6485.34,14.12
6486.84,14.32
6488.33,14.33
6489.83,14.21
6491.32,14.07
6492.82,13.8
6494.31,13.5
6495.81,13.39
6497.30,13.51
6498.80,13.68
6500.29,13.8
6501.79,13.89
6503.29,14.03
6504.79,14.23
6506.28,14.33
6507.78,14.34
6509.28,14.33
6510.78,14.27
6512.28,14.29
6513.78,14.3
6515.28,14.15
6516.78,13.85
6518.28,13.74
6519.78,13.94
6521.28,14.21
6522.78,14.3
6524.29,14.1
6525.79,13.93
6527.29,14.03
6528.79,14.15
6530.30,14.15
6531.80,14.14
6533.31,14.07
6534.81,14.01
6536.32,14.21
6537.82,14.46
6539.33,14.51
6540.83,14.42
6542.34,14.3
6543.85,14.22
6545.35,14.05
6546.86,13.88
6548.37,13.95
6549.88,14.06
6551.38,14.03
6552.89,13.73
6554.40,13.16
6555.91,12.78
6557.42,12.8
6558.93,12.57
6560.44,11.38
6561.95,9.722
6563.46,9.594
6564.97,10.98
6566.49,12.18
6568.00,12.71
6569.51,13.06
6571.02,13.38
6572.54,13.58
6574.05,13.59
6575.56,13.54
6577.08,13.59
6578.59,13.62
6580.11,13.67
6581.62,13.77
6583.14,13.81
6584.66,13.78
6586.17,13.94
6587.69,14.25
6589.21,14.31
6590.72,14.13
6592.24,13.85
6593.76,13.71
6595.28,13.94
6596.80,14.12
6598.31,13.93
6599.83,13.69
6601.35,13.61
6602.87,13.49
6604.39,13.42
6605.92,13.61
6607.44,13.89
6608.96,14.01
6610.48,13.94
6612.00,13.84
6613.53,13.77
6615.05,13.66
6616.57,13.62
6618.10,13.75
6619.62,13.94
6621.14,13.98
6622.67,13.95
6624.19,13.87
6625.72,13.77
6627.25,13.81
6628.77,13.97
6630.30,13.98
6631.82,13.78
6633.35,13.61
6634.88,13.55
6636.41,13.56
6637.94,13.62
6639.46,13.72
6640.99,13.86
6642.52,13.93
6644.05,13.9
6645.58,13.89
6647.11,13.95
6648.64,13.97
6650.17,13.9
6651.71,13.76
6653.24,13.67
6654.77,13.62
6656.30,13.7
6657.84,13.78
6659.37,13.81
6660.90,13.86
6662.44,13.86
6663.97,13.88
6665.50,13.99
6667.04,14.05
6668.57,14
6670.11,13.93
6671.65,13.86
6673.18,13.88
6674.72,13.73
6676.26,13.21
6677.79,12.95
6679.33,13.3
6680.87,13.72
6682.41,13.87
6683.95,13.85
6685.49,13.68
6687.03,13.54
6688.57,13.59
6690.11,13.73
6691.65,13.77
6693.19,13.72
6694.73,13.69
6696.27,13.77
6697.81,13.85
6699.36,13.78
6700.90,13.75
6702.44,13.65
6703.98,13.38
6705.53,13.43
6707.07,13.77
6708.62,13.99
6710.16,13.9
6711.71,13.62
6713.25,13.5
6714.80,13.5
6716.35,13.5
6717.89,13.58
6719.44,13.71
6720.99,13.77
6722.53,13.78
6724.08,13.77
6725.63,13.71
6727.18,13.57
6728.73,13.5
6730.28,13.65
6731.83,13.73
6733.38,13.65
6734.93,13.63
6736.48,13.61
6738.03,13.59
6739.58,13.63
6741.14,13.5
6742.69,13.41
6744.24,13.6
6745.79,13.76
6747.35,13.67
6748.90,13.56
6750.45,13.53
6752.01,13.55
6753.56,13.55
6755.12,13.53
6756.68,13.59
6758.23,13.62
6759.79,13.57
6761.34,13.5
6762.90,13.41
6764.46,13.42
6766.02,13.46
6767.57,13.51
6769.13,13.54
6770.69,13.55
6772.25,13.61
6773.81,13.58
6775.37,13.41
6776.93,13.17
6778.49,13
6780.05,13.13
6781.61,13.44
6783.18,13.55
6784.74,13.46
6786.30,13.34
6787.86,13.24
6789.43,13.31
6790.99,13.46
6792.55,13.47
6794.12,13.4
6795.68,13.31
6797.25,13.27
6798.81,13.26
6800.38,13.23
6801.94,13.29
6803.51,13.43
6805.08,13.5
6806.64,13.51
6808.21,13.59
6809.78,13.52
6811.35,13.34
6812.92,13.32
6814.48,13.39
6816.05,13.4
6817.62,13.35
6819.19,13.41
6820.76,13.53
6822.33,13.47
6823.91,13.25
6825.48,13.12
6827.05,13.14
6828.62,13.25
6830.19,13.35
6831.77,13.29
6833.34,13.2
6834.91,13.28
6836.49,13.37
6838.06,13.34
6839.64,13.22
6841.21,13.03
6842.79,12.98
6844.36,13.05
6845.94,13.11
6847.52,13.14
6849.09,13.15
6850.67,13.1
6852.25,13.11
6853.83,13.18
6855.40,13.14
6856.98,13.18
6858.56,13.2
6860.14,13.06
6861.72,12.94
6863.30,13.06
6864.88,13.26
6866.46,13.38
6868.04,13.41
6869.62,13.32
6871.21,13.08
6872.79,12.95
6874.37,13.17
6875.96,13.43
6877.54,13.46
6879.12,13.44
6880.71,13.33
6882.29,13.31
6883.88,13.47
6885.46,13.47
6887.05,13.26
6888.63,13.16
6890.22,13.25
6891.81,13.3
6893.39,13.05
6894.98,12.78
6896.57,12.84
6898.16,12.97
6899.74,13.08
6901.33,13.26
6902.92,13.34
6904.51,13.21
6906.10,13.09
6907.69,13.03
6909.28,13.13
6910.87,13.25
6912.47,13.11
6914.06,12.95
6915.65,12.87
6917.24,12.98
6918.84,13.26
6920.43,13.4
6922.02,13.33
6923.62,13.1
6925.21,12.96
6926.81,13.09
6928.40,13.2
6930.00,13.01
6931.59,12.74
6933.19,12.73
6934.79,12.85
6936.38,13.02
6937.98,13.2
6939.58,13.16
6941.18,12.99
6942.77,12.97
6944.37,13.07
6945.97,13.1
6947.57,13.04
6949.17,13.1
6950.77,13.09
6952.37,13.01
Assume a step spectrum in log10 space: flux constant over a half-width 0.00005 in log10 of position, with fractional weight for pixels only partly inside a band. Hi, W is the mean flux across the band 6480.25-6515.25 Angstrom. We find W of 14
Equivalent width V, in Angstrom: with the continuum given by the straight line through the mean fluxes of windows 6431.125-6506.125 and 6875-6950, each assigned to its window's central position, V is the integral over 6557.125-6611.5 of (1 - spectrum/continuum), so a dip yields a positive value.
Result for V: 2.3 Angstrom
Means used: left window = 14.1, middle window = 13.3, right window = 13.1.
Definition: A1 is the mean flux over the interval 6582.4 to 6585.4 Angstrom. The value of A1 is 13.8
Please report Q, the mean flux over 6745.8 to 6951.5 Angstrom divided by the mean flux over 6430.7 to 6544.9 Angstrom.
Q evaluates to 0.94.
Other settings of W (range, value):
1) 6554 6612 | 13.3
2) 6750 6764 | 13.5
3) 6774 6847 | 13.3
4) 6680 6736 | 13.7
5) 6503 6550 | 14.2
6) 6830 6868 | 13.2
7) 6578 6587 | 13.8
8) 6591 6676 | 13.8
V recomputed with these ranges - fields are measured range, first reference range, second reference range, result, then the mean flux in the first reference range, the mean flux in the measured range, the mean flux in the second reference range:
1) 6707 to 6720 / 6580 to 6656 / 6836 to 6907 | -0.1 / 13.8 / 13.7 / 13.2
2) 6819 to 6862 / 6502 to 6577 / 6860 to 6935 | 0.1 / 13.6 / 13.2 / 13.2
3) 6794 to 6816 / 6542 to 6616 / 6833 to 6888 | -0.2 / 13.4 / 13.4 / 13.2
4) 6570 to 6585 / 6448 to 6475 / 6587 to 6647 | 0.3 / 14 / 13.6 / 13.8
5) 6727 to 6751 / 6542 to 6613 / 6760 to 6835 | -0.4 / 13.4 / 13.6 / 13.4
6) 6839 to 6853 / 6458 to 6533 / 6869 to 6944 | 0.2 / 14.1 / 13.1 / 13.1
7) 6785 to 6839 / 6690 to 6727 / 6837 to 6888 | 0.1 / 13.7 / 13.4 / 13.2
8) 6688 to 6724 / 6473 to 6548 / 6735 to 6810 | -0.2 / 14.1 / 13.7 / 13.5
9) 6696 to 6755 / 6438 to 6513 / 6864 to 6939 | -0.4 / 14.1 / 13.6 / 13.2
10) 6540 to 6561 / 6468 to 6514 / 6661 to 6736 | 0.6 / 14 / 13.5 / 13.7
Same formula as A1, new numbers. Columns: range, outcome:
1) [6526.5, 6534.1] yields 14.1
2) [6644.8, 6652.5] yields 13.9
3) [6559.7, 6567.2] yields 10.8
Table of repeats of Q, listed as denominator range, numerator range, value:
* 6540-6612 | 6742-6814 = 1.00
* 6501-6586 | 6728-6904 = 0.98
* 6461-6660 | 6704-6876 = 0.97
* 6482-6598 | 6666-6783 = 0.99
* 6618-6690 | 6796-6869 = 0.96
